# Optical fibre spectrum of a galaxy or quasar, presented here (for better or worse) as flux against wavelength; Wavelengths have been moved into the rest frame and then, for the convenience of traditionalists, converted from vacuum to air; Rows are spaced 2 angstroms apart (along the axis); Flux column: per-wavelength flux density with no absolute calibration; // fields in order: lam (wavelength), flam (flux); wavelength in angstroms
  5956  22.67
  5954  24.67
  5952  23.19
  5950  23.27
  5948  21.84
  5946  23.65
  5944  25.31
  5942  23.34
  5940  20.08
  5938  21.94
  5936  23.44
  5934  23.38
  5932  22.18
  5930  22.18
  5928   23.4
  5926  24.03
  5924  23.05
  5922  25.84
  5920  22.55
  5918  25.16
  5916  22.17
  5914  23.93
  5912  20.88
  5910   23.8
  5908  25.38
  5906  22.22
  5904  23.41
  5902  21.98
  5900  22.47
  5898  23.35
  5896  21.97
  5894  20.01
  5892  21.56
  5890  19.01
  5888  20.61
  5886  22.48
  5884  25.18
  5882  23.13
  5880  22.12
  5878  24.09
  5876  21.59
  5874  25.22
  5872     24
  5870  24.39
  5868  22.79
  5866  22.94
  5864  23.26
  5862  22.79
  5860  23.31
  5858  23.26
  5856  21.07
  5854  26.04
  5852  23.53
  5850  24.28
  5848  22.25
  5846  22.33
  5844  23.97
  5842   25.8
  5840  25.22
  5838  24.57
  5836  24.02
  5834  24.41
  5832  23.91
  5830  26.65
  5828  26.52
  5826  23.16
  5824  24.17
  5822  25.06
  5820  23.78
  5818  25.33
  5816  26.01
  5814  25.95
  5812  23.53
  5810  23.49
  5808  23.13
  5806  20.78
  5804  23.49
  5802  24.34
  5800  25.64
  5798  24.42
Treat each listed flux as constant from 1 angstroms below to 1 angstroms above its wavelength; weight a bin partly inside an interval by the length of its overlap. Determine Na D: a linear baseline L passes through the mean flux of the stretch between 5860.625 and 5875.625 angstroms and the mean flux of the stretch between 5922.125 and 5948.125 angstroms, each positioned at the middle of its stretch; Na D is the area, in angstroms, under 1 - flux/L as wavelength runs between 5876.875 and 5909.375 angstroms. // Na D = 1.3 angstroms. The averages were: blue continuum 23.5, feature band 22.4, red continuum 23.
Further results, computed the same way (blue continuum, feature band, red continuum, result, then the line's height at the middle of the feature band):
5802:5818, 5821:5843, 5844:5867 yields -1.2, 23.6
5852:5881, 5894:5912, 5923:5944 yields 0.2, 23.1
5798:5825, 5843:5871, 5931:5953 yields 0.5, 23.7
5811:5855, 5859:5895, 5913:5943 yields 1.8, 23.9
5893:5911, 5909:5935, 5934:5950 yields -0.5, 22.8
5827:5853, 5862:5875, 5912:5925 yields 0.2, 24.1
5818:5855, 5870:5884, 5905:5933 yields 0.2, 23.9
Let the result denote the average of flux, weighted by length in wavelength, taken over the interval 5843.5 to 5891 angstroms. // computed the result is 23.1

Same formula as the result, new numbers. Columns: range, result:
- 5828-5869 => 23.9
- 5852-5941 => 22.9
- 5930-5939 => 22.7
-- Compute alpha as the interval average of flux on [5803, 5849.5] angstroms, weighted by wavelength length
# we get 24.2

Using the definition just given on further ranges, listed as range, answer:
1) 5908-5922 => 23.4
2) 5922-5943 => 22.9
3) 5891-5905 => 22.1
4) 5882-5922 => 22.6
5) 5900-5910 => 23.2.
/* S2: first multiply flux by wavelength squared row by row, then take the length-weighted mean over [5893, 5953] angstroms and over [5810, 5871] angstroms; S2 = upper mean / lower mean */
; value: 0.98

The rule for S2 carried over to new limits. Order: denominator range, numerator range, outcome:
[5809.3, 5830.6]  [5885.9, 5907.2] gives 0.90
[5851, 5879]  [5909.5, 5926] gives 1.02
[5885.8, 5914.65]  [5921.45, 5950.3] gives 1.05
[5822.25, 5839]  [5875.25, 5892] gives 0.92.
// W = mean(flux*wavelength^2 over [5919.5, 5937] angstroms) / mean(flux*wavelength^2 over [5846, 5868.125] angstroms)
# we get 1.03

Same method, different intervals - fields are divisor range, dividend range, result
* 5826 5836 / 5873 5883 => 0.94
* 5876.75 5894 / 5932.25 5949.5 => 1.05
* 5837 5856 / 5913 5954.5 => 1.00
